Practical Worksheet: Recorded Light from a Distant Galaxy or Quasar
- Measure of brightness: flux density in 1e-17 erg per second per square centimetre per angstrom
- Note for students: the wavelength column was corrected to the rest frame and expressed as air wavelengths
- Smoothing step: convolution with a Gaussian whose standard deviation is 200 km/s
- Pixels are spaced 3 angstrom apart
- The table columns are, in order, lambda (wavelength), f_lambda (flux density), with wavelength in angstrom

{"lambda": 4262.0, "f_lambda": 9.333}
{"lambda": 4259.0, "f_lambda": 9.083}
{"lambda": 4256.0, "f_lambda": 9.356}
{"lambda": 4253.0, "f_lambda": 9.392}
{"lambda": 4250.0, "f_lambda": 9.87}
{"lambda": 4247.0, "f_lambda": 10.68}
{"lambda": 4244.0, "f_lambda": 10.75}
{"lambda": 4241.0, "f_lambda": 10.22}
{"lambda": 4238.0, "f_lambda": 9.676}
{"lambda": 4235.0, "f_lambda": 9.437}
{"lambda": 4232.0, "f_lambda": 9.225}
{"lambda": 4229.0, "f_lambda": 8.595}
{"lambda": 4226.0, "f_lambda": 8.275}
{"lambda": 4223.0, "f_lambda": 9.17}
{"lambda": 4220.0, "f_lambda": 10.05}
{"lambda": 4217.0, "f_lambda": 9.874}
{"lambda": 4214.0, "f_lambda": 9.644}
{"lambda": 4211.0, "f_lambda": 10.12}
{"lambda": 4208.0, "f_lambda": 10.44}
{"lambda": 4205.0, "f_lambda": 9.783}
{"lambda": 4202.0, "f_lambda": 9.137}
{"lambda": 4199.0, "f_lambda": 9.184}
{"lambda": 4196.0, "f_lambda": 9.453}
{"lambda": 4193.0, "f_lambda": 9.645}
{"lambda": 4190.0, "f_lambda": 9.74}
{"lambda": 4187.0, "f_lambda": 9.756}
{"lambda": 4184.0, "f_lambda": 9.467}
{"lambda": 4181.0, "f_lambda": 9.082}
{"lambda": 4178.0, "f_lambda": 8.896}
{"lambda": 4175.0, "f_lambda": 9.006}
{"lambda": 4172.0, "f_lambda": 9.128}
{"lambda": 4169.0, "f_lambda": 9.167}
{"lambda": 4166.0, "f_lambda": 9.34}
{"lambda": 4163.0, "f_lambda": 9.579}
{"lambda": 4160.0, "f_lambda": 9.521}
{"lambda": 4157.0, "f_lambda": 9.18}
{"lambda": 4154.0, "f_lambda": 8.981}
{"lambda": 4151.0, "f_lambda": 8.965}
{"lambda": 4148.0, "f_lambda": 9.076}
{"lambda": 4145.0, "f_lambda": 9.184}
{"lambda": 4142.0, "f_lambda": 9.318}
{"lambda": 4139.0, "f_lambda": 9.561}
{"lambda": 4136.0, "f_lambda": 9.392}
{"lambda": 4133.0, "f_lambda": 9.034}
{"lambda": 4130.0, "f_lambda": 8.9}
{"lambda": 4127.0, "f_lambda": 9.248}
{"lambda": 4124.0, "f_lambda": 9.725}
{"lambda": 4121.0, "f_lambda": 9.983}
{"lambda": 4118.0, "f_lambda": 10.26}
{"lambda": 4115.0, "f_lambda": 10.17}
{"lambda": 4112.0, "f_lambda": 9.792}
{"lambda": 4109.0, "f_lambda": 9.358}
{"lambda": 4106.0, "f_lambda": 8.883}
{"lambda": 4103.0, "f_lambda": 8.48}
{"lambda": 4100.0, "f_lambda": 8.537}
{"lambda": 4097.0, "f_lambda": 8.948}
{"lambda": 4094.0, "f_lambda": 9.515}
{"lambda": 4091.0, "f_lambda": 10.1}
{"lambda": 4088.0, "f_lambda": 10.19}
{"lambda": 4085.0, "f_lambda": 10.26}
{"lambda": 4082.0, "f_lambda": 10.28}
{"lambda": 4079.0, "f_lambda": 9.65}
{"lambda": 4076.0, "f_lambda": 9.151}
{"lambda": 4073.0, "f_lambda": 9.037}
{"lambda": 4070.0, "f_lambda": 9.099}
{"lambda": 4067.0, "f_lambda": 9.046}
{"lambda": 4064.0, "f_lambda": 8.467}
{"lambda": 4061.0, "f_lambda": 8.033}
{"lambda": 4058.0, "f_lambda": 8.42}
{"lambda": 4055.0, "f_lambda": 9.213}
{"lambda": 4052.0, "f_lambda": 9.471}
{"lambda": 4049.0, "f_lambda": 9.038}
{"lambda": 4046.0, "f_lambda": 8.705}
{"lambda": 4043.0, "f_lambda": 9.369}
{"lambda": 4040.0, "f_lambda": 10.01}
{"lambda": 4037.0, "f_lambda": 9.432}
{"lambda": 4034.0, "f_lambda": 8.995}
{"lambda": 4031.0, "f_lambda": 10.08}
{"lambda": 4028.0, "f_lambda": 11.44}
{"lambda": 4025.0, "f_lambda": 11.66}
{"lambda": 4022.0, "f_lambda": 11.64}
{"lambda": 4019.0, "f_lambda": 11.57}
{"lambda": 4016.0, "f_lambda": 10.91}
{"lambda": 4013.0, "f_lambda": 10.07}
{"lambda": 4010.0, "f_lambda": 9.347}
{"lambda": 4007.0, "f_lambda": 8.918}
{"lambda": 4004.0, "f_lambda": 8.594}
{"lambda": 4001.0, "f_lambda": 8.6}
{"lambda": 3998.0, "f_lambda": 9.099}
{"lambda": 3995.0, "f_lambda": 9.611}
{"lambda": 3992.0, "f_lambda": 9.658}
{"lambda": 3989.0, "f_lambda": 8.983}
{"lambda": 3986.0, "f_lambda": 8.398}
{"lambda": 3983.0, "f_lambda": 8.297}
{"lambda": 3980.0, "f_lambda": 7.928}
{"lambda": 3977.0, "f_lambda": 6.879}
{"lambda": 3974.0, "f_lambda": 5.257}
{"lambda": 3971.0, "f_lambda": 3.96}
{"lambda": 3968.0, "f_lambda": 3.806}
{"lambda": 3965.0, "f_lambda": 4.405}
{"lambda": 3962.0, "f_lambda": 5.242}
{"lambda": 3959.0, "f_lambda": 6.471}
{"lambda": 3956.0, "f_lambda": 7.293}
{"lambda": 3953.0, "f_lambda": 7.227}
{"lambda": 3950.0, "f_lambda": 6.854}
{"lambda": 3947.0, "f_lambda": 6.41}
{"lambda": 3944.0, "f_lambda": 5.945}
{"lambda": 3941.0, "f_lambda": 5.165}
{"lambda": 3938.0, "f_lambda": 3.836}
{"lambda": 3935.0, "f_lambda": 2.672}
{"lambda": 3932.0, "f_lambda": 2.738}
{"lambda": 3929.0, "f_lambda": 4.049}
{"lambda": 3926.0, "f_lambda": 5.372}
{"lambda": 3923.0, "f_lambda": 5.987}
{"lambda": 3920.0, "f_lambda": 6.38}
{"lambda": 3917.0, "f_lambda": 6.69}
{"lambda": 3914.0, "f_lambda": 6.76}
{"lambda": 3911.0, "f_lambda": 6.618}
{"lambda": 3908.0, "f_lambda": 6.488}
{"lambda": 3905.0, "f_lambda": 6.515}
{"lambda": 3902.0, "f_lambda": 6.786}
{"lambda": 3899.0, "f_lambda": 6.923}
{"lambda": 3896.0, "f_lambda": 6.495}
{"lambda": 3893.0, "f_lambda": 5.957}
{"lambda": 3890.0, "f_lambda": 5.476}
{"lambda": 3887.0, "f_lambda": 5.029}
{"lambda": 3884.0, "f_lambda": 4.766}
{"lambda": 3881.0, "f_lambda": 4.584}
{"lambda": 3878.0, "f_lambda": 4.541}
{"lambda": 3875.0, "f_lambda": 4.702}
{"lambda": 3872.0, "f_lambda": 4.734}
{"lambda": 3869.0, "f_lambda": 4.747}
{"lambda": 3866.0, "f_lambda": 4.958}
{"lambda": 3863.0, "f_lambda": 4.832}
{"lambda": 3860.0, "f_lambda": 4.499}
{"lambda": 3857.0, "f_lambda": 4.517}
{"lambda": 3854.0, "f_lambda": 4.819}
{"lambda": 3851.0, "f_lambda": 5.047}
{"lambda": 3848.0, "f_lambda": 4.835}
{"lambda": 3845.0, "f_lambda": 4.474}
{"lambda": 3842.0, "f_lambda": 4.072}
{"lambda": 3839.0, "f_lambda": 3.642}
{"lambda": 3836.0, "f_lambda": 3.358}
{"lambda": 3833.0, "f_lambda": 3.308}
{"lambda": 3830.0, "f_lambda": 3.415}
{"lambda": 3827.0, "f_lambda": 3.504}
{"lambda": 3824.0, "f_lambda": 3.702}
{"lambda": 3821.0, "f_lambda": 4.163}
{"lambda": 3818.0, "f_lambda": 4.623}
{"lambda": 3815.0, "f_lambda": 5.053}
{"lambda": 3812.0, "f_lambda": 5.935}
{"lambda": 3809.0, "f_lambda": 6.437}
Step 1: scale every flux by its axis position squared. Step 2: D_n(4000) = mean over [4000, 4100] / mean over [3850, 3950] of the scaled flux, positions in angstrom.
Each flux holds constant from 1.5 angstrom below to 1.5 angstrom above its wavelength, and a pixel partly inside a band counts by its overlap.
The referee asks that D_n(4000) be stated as 1.94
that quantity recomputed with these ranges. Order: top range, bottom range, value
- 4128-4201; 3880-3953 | 1.86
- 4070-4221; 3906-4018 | 1.52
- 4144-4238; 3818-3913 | 2.24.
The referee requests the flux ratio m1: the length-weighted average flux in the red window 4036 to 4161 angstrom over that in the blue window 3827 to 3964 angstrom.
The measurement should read 1.8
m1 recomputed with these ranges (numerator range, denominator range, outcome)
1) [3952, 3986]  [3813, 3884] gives 1.41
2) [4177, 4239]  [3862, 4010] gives 1.53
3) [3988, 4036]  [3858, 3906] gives 1.87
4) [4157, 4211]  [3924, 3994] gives 1.58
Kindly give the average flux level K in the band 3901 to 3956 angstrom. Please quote 5.73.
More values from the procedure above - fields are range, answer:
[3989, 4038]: 9.95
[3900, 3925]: 6.51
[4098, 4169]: 9.32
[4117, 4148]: 9.43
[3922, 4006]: 6.4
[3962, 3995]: 6.82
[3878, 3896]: 5.22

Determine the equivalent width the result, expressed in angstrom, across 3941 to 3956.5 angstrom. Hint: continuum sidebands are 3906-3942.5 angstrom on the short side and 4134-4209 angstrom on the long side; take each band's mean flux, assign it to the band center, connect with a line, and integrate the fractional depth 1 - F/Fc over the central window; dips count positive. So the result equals -2.5 angstrom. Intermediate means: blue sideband 5.25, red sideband 9.35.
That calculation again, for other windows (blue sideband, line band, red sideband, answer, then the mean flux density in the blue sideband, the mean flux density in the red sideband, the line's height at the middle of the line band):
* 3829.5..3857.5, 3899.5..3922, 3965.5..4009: -3.2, 4.16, 7.66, 5.8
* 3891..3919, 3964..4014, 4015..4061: 5.6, 6.56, 9.92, 8.68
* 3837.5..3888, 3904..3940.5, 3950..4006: 3.6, 4.63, 7.21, 5.96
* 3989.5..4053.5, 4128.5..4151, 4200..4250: 1.3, 9.81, 9.69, 9.74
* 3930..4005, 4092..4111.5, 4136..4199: -1.5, 6.5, 9.3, 8.38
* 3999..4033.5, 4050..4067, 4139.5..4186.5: 2.0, 10.2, 9.21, 9.92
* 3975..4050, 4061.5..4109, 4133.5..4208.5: 0.6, 9.46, 9.34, 9.41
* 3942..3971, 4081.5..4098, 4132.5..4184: -3.7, 5.84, 9.21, 8.07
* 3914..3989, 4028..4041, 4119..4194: -4.7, 5.81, 9.32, 7.23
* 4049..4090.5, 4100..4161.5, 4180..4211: 0.6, 9.27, 9.6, 9.43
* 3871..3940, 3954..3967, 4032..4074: 1.8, 5.4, 9.04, 6.76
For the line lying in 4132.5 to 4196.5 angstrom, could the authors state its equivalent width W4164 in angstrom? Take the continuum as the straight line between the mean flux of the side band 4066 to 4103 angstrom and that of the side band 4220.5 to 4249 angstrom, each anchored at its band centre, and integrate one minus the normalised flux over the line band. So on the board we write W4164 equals 1.51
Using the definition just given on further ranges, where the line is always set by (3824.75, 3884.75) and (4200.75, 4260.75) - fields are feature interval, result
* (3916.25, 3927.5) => -1.6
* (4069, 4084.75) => -4.3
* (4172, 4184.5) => -0.3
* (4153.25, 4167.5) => -1.1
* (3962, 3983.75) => 1.3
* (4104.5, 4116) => -2.3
